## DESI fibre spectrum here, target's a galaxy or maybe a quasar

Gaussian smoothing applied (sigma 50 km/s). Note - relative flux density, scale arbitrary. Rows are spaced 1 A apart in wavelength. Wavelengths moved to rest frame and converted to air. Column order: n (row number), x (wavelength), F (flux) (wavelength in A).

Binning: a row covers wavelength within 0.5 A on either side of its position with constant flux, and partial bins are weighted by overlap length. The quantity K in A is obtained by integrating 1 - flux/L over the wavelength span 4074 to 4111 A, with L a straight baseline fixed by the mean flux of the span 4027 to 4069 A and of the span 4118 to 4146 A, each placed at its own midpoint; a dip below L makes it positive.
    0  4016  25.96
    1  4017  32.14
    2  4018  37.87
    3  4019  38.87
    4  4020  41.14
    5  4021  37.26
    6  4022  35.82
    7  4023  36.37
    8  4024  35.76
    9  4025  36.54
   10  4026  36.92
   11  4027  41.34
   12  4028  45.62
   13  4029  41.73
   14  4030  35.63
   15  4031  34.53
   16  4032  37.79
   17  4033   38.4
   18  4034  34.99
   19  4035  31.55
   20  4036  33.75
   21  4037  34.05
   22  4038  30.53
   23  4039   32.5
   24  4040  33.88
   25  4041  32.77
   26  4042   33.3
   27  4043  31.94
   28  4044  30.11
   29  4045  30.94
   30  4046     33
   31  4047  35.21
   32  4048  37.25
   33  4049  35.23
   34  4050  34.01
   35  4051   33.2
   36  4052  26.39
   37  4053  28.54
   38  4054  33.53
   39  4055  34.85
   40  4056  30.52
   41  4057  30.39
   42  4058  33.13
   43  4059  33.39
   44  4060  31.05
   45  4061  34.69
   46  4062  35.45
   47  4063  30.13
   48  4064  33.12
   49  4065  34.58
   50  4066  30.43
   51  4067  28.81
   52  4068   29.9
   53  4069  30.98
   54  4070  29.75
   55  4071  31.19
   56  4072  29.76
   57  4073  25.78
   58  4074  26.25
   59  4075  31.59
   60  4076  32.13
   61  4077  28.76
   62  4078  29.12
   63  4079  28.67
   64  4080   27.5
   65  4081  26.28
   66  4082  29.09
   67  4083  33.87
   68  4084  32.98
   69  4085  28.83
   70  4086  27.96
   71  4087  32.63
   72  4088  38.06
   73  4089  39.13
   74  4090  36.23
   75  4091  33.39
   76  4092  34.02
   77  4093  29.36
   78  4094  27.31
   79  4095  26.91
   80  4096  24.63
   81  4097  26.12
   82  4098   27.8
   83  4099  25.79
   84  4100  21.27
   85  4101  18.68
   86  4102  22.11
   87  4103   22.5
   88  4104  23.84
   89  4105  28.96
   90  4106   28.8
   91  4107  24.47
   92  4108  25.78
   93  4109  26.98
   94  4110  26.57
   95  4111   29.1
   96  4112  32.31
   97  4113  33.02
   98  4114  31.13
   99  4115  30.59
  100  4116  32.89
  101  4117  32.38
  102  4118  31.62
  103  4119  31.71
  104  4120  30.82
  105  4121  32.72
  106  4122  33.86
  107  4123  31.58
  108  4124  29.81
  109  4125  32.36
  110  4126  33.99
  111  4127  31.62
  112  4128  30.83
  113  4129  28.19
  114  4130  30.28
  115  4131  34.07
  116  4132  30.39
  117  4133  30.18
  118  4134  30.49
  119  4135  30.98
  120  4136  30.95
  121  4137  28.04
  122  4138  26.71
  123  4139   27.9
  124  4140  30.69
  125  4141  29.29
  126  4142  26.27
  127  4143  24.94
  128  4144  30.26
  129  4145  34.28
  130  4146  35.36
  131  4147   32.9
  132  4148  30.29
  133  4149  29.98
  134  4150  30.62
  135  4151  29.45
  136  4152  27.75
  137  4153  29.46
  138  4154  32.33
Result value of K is 3.99 A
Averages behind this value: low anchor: 33.5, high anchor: 30.6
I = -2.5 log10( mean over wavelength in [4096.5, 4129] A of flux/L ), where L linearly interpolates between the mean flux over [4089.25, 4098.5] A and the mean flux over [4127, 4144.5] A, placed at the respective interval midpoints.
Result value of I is 0.03 mag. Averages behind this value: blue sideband 29.8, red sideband 29.5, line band 28.8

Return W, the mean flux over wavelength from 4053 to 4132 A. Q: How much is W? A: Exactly 30.1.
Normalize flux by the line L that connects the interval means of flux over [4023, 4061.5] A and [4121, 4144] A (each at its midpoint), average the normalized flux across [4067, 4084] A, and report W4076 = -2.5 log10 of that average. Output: 0.11 mag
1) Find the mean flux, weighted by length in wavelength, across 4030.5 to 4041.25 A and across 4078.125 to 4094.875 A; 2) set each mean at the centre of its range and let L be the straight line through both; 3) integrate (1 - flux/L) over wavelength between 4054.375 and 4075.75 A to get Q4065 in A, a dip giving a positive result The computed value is 0.9 A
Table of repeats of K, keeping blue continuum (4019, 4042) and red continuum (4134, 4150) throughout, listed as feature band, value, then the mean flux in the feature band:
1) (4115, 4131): -0.3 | 31.7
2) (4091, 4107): 3.1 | 26.1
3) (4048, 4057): 0.7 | 32.2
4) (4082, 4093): -0.1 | 33.3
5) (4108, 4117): 0.4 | 30.2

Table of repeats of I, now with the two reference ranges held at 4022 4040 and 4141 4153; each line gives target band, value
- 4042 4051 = 0.06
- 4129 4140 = 0.03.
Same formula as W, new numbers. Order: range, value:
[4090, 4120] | 28.1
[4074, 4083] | 29.2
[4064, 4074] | 30.1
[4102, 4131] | 29.9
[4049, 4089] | 31.1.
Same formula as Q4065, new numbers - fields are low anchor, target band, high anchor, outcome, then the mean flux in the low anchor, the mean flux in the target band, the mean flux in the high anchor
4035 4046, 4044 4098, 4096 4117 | -2.4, 32.4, 31.2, 27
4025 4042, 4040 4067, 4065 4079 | 0.1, 35.9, 32.5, 29.7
